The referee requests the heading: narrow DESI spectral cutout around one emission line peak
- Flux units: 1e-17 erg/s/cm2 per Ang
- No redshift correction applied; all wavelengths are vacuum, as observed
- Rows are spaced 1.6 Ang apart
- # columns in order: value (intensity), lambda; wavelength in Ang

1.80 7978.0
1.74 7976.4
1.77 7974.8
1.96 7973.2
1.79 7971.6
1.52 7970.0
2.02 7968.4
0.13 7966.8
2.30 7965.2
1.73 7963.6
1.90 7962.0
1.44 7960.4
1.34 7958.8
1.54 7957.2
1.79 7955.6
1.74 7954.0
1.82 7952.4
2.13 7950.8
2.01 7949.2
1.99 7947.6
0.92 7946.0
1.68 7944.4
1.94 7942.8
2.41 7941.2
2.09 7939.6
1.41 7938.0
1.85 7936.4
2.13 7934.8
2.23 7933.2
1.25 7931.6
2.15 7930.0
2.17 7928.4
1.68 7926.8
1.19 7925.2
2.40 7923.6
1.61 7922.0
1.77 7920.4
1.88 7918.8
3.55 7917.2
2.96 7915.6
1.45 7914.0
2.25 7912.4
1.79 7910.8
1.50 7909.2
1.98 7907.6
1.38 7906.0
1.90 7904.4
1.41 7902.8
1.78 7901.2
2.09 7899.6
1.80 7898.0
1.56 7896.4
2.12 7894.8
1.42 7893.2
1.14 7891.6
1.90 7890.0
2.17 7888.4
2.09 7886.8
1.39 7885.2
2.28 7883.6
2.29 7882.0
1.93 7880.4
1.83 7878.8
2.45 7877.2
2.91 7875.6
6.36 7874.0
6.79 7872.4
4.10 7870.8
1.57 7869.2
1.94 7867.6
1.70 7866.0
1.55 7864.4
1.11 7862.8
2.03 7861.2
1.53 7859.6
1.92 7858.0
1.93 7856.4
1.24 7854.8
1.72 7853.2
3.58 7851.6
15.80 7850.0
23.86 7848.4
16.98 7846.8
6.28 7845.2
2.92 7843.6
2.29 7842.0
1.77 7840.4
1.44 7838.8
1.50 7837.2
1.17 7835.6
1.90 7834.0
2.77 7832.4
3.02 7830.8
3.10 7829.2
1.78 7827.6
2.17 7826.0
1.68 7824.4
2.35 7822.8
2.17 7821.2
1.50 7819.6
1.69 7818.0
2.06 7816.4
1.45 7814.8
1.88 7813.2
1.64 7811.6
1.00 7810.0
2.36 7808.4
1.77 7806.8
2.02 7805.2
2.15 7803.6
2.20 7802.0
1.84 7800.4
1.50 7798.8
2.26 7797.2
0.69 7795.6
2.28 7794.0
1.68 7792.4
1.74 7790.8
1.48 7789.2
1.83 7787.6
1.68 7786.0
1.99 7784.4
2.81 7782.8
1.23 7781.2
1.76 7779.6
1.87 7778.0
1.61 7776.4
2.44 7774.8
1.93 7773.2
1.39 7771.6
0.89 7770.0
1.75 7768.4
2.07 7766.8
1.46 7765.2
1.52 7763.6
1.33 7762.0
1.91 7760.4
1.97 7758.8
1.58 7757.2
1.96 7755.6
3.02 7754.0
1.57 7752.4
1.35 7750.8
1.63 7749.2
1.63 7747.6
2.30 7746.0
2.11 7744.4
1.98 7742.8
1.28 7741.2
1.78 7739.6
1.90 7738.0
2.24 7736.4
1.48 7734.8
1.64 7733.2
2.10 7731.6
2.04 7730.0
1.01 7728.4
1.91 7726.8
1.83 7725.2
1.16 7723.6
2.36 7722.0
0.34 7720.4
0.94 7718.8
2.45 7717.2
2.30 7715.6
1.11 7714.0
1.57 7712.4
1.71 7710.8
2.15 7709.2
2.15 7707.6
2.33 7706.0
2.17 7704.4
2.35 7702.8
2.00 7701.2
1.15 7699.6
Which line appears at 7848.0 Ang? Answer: H-alpha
